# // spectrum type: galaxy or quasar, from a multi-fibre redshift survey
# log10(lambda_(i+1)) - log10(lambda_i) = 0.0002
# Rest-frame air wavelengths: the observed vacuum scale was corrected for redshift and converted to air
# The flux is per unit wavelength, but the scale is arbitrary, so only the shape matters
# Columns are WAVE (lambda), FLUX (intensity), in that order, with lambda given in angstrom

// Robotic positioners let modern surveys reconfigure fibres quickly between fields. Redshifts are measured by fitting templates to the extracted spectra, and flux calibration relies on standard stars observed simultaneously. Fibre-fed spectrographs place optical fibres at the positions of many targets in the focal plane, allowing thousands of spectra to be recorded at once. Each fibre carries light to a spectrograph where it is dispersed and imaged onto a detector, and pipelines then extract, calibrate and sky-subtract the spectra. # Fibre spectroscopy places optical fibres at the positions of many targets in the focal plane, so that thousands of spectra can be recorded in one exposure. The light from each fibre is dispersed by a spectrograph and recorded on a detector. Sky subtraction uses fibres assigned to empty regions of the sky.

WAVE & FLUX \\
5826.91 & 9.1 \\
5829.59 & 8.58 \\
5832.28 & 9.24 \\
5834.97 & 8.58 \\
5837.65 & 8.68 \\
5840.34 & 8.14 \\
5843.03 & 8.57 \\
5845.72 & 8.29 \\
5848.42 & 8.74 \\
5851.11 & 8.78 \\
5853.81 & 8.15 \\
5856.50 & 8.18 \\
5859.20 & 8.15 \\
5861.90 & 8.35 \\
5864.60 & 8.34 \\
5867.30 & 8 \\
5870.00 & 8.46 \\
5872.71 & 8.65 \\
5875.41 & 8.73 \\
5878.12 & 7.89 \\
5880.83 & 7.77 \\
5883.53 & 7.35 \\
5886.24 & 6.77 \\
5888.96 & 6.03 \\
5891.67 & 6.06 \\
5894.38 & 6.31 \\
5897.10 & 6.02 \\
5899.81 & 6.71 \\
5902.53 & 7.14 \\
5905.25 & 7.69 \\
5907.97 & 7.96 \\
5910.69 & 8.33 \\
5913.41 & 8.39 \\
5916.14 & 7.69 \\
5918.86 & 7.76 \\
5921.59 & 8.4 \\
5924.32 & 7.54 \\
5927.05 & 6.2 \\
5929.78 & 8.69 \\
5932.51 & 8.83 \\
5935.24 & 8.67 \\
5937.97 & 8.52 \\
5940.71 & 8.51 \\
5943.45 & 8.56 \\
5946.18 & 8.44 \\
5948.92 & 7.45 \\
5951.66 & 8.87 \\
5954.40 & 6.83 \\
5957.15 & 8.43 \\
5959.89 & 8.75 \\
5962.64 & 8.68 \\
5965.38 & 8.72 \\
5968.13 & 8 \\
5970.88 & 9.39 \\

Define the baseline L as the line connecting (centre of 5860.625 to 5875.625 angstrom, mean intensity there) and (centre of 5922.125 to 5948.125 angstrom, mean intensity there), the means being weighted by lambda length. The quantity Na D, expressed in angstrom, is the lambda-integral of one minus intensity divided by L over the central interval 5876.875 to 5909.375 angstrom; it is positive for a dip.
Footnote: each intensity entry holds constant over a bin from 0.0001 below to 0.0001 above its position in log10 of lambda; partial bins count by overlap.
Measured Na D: 5.3 angstrom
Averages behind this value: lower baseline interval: 8.4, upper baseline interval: 8.21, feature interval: 6.97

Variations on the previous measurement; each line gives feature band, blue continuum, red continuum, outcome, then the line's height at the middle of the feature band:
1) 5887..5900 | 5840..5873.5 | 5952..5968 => 3.3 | 8.34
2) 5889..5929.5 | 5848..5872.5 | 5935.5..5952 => 5.2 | 8.37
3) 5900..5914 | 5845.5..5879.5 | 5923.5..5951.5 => 0.8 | 8.26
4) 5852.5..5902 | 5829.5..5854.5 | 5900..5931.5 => 4.0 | 8.19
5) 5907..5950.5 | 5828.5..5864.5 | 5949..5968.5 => 1.1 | 8.34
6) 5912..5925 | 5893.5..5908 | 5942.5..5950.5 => -1.0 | 7.39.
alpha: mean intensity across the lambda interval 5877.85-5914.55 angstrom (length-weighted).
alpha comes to 7.15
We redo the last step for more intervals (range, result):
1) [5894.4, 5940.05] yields 7.75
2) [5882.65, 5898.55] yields 6.4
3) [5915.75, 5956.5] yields 8.08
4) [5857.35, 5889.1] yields 7.95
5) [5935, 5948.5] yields 8.45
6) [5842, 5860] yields 8.41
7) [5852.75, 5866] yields 8.24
